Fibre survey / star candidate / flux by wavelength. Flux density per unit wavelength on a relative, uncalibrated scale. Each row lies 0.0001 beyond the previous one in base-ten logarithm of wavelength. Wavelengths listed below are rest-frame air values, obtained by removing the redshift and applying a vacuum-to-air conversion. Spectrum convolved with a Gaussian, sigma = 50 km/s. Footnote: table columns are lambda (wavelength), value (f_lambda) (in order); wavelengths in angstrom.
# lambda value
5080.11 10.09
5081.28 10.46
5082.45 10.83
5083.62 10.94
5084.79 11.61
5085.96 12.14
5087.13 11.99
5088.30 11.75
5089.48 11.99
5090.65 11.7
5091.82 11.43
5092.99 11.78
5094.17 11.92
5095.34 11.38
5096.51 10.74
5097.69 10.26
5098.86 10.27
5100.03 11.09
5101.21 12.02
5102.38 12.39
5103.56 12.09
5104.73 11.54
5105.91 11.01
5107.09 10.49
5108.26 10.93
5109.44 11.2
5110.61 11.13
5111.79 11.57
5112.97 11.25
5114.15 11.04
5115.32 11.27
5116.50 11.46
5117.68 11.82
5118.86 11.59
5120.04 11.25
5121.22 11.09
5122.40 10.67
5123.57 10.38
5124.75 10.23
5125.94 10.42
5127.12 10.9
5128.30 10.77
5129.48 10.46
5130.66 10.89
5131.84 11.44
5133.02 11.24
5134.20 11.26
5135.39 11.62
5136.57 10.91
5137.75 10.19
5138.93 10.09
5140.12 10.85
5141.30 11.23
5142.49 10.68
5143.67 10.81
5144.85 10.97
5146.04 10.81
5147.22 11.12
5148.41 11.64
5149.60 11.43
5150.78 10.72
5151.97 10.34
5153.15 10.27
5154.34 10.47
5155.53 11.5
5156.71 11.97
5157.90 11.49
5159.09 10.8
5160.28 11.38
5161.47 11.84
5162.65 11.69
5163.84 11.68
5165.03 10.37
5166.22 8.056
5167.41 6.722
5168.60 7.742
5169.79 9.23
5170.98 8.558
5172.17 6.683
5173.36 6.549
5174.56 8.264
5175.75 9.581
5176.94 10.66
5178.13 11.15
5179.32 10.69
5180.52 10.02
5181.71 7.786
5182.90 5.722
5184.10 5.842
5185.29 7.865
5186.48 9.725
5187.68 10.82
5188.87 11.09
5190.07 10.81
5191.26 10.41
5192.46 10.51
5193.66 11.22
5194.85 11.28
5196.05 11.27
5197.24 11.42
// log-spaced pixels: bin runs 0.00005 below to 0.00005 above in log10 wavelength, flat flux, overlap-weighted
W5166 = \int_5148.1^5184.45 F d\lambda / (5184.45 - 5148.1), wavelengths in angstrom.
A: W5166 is 9.71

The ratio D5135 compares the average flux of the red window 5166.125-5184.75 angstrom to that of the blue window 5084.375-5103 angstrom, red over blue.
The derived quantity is 0.72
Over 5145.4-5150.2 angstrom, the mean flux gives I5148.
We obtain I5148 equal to 11.2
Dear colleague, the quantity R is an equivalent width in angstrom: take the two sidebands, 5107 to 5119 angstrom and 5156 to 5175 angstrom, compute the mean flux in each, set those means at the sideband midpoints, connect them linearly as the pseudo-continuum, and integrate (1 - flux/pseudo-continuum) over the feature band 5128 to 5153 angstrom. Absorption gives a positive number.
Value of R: -1.3 angstrom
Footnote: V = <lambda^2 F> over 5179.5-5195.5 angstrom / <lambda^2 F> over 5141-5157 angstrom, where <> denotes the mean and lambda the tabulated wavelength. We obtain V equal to 0.88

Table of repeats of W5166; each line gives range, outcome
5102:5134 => 11.1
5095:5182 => 10.6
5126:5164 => 11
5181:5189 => 8.28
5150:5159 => 11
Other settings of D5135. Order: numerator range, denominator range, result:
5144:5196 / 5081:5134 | 0.89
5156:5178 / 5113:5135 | 0.88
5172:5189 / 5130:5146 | 0.81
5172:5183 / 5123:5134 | 0.83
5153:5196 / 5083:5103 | 0.85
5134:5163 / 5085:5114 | 0.97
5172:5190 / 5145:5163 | 0.80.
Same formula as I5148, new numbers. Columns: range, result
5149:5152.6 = 10.8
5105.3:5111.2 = 11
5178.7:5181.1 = 10.3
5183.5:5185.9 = 6.89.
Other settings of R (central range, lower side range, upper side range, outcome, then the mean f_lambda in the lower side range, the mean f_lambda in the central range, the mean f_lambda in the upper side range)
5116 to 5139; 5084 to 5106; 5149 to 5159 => 0.6 angstrom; 11.5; 11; 11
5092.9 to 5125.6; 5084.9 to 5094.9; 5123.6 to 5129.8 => -0.2 angstrom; 11.8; 11.2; 10.5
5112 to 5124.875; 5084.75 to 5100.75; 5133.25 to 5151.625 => 0.0 angstrom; 11.4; 11.1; 11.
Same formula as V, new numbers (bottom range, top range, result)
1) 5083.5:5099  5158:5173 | 0.86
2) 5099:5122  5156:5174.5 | 0.87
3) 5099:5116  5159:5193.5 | 0.85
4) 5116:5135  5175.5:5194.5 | 0.90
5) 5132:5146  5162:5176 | 0.81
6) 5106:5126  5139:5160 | 1.01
